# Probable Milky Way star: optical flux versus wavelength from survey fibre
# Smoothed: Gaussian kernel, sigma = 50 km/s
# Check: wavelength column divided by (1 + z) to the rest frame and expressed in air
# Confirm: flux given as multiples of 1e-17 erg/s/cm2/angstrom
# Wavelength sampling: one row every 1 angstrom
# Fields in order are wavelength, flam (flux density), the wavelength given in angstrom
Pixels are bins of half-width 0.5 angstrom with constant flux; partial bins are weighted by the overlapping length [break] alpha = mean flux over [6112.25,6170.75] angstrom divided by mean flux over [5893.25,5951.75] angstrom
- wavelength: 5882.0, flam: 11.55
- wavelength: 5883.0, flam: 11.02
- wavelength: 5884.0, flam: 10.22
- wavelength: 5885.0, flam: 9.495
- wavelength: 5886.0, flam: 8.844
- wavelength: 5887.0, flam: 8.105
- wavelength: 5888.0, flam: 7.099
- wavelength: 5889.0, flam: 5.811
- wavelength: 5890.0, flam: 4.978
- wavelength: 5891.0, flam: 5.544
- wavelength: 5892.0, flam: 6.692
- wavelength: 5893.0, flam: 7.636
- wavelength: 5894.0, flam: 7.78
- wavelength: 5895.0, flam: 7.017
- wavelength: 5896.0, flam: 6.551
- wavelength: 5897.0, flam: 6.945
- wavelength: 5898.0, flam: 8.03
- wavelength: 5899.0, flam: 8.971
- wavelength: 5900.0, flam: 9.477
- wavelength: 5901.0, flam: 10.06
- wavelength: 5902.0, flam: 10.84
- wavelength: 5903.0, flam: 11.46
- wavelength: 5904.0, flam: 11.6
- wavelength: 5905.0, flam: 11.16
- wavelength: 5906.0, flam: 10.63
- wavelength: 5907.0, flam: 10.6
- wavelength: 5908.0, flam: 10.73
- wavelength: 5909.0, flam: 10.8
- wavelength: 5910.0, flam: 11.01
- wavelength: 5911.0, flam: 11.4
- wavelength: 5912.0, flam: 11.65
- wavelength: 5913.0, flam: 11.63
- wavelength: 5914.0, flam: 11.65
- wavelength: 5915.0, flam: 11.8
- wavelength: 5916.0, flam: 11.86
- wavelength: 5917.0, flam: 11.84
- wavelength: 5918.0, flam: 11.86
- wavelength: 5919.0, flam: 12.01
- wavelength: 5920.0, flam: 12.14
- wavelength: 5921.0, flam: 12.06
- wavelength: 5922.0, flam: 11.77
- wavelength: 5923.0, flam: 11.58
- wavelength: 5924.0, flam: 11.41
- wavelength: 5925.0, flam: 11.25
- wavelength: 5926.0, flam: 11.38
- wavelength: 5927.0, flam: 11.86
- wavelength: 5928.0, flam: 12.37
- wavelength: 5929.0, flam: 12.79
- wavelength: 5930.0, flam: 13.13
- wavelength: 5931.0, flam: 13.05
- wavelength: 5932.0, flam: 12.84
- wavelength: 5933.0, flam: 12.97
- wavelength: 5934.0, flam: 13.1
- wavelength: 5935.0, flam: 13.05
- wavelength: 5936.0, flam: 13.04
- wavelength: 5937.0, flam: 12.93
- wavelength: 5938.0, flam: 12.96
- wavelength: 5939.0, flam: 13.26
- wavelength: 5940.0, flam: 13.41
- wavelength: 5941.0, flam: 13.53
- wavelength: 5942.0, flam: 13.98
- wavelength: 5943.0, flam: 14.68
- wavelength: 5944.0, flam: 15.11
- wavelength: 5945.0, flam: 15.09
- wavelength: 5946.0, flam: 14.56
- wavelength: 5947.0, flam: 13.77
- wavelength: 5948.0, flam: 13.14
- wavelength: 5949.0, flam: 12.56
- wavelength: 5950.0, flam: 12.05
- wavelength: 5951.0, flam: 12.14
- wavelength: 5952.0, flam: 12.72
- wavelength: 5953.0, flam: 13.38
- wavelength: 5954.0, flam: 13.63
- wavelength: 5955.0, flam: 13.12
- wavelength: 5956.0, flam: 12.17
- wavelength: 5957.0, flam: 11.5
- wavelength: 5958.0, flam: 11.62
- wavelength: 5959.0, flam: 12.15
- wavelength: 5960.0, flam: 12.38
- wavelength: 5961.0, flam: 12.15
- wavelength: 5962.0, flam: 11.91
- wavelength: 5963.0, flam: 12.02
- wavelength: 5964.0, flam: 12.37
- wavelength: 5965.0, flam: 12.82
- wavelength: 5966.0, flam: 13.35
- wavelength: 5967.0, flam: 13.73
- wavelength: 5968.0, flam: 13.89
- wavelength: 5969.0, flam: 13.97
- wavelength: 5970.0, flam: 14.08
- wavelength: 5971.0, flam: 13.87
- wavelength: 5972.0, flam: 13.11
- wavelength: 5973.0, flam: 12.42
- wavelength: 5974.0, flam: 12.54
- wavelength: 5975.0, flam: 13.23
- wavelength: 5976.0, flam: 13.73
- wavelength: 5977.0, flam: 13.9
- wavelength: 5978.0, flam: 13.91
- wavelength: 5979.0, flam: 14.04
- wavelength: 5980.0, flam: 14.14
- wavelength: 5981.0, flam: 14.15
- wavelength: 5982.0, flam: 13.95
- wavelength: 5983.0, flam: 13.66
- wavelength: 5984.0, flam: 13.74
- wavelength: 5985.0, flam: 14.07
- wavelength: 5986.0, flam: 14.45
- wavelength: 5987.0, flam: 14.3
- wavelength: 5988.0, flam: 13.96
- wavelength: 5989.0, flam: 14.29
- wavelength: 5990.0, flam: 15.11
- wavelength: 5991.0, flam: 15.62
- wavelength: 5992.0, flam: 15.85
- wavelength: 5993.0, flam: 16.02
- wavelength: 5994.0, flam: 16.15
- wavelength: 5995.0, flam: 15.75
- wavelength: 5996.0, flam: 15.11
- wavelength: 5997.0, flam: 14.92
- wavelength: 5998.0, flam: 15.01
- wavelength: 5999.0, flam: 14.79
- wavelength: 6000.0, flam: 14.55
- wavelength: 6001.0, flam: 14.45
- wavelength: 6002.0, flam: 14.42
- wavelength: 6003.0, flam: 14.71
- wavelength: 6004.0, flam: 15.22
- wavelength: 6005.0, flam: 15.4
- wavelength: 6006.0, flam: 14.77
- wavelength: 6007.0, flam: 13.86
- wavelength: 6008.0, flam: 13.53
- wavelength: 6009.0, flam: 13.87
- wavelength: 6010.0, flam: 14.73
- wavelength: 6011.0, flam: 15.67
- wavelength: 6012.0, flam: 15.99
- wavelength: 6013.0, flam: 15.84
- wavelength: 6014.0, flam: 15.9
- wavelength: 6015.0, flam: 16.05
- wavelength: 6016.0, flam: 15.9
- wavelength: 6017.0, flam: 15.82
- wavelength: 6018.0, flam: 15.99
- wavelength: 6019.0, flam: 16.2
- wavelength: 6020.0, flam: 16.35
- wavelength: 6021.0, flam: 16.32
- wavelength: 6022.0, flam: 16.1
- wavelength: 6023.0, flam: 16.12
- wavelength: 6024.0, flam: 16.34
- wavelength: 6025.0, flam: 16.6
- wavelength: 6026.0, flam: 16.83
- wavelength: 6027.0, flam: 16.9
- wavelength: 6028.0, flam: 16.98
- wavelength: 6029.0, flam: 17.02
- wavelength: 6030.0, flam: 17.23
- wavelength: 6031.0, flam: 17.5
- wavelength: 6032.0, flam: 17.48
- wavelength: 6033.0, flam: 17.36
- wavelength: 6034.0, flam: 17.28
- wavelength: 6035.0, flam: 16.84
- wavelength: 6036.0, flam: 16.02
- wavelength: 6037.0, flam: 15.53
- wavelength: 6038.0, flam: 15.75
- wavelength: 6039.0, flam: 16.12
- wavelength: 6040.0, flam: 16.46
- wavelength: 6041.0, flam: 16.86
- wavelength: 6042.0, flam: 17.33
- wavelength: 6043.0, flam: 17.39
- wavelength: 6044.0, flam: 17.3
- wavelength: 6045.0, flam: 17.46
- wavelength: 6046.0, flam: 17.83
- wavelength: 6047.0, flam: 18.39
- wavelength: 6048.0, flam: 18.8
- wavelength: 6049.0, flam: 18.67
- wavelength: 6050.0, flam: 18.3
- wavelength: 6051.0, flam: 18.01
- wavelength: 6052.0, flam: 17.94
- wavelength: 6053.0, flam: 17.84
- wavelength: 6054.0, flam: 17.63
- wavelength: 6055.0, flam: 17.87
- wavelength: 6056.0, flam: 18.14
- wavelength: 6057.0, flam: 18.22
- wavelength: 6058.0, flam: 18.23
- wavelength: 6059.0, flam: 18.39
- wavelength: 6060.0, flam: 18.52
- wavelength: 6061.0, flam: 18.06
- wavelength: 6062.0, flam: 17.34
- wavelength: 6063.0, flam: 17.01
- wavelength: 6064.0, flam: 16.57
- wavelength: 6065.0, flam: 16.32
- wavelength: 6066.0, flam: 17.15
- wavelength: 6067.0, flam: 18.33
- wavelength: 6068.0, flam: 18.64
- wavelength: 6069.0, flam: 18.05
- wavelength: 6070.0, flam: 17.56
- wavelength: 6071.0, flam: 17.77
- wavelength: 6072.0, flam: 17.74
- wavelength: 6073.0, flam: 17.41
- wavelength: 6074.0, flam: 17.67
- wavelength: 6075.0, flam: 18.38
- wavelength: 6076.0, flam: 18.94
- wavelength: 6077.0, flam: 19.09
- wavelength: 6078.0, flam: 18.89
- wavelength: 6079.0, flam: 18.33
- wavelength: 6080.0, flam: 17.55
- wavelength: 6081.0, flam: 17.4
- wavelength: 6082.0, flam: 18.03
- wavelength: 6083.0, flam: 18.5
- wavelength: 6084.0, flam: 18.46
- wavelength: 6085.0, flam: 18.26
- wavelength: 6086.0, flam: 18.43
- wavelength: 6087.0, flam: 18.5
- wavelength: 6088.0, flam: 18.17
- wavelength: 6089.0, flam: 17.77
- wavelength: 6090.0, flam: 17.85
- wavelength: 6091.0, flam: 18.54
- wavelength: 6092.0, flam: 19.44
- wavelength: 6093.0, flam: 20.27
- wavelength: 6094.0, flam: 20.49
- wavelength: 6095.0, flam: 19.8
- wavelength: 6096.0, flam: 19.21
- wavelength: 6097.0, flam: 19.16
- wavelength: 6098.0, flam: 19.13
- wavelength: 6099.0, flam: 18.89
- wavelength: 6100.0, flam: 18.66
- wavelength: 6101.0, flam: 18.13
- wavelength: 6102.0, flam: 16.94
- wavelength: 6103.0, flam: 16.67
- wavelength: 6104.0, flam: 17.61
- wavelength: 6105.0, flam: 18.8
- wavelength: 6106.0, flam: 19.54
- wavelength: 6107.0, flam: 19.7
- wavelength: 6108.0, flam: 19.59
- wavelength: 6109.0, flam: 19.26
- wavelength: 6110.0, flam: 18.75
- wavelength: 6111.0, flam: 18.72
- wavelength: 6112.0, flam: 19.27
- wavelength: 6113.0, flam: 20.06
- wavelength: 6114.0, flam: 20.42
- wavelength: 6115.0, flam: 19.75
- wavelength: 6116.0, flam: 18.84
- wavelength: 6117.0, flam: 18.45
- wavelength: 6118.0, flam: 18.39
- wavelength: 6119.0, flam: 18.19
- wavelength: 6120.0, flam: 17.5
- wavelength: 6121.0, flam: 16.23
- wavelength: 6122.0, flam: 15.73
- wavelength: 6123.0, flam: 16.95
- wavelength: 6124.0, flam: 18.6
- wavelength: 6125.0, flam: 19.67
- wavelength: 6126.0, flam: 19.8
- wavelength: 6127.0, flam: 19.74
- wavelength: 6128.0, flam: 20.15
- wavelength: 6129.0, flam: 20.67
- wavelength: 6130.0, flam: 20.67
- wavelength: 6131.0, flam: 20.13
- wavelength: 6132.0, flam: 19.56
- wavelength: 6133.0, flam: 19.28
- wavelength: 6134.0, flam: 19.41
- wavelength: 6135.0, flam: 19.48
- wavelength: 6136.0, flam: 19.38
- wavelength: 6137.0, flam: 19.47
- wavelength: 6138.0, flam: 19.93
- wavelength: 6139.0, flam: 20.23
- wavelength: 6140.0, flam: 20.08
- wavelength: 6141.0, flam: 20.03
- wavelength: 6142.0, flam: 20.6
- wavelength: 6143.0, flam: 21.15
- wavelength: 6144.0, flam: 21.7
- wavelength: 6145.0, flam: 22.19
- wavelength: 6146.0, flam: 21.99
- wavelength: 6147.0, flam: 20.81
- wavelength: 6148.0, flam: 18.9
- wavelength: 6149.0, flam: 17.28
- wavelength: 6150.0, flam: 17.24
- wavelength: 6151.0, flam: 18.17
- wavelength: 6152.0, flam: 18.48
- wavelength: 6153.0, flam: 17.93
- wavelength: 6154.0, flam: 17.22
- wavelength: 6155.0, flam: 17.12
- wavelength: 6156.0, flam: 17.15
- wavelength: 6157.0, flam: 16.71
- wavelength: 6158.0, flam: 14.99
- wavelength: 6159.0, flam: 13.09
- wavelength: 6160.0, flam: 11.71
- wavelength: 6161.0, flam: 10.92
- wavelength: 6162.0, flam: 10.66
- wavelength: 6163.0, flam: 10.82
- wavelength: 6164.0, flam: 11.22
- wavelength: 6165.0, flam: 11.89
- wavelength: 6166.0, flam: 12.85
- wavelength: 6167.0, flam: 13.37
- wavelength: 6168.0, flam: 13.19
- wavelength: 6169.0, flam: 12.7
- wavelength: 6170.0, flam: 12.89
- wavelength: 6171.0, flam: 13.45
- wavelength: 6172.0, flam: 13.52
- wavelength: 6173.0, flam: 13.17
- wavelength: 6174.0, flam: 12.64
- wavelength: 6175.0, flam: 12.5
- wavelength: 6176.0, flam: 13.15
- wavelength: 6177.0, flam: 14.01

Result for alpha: 1.50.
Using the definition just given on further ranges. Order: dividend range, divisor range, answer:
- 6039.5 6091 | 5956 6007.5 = 1.29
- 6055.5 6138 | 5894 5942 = 1.63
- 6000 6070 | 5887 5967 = 1.46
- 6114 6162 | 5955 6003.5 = 1.34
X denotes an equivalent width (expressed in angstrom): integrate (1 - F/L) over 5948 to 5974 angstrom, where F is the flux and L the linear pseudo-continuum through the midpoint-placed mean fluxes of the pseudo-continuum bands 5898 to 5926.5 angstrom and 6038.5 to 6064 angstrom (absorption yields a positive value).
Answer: 1.4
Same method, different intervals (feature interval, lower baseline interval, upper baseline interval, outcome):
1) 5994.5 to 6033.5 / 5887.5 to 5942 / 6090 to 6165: -3.77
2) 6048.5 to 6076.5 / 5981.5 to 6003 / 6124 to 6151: -1.02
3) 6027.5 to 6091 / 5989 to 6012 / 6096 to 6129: -2.90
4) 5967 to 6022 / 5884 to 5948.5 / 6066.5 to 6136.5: -1.49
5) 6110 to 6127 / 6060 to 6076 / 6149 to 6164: -2.49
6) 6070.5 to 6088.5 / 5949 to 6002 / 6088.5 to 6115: -0.16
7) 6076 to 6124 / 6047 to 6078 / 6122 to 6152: 0.67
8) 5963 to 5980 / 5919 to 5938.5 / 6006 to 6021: 0.62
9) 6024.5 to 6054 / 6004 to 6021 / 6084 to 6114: -1.42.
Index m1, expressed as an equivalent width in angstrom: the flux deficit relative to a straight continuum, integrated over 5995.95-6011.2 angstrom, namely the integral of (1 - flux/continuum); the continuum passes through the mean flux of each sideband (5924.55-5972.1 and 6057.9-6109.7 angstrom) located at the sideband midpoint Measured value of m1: 0.52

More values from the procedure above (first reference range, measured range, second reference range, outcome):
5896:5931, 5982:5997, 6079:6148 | -0.7 angstrom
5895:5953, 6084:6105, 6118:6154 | -0.9 angstrom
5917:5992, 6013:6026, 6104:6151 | -0.6 angstrom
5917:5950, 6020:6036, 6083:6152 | -0.7 angstrom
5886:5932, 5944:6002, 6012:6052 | -0.2 angstrom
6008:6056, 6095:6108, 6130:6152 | 0.1 angstrom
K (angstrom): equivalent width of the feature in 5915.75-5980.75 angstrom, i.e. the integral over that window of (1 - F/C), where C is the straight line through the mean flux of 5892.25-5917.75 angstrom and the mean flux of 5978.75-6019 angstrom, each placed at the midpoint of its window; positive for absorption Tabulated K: -3.3 angstrom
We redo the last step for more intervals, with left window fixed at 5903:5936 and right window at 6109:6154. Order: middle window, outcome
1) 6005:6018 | -0.1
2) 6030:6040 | -0.5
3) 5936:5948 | -1.2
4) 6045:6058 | -1.3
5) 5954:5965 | 0.8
